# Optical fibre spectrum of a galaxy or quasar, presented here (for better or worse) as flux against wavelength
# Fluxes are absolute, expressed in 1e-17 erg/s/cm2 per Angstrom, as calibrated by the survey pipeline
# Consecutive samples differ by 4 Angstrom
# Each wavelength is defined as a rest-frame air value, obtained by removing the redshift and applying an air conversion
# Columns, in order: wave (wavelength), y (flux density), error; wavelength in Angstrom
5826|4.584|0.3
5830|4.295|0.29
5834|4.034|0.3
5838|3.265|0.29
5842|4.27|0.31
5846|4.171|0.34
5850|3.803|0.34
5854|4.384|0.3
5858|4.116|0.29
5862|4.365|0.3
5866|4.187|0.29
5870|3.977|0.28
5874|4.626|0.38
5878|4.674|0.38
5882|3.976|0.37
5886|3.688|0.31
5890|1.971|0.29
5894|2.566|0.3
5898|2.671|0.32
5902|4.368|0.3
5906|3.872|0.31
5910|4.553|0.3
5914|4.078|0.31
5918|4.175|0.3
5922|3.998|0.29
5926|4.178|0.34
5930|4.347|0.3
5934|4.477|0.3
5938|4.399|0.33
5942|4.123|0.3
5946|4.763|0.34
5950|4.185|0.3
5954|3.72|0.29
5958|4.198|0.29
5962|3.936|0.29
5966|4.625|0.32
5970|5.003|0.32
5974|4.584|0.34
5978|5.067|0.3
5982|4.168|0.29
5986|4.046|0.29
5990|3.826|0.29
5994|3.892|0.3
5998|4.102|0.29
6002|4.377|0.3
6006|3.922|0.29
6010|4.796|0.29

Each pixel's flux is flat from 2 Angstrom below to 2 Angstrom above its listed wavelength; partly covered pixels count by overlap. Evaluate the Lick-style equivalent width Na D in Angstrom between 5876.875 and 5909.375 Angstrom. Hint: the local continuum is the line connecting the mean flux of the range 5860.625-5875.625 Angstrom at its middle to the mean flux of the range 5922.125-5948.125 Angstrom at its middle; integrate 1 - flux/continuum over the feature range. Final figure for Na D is 6.18 Angstrom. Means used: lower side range 4.28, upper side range 4.35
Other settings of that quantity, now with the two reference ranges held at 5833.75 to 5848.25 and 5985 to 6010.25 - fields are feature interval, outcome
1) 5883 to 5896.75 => 4.0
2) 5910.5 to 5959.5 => -2.5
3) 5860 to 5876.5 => -1.5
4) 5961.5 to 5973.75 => -1.6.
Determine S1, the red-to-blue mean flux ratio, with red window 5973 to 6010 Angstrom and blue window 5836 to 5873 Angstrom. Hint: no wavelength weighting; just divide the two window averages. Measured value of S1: 1.04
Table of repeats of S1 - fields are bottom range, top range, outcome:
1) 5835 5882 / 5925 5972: 1.04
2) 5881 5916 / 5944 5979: 1.26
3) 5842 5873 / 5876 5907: 0.83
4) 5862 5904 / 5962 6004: 1.17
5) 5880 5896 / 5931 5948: 1.45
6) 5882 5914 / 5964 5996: 1.27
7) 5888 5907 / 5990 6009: 1.34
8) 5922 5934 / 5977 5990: 1.01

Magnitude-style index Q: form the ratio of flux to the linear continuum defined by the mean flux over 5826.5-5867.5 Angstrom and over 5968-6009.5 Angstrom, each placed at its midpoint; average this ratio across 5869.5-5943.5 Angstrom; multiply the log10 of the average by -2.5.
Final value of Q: 0.07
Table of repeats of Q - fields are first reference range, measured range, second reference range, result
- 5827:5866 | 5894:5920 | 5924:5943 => 0.11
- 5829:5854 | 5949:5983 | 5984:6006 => -0.10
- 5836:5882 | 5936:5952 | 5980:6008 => -0.07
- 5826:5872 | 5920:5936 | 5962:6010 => 0.00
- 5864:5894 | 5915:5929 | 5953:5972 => -0.02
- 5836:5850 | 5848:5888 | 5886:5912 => -0.15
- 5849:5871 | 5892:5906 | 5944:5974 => 0.27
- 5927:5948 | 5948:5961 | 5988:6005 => 0.07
